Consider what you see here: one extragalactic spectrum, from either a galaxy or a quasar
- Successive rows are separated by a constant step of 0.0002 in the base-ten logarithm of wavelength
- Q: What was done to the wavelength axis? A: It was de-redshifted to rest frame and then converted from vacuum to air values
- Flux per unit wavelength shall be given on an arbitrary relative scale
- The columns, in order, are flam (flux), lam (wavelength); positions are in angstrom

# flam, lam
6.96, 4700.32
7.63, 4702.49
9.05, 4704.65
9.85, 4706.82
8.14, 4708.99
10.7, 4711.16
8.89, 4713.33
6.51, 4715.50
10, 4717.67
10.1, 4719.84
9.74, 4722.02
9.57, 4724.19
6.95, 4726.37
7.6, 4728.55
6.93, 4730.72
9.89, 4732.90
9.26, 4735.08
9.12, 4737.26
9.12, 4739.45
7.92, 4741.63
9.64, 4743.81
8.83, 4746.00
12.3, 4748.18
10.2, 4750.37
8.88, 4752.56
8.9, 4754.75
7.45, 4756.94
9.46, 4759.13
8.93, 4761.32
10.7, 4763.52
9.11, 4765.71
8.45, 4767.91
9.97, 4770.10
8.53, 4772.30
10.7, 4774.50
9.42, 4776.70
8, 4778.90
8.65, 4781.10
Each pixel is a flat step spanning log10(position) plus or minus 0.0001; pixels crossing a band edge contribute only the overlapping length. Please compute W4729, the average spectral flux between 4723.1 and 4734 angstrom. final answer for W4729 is 8.19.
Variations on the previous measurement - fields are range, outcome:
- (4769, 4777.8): 9.66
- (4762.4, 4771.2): 9.55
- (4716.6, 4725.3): 9.84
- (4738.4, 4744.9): 8.9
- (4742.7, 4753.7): 9.96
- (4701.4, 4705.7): 8.34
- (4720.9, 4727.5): 8.74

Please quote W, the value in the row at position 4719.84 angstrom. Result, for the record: 10.1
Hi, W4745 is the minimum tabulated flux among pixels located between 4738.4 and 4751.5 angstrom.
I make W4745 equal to 7.92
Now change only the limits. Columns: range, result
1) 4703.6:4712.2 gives 8.14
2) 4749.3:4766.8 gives 7.45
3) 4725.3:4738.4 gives 6.93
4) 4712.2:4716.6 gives 6.51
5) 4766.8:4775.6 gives 8.45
